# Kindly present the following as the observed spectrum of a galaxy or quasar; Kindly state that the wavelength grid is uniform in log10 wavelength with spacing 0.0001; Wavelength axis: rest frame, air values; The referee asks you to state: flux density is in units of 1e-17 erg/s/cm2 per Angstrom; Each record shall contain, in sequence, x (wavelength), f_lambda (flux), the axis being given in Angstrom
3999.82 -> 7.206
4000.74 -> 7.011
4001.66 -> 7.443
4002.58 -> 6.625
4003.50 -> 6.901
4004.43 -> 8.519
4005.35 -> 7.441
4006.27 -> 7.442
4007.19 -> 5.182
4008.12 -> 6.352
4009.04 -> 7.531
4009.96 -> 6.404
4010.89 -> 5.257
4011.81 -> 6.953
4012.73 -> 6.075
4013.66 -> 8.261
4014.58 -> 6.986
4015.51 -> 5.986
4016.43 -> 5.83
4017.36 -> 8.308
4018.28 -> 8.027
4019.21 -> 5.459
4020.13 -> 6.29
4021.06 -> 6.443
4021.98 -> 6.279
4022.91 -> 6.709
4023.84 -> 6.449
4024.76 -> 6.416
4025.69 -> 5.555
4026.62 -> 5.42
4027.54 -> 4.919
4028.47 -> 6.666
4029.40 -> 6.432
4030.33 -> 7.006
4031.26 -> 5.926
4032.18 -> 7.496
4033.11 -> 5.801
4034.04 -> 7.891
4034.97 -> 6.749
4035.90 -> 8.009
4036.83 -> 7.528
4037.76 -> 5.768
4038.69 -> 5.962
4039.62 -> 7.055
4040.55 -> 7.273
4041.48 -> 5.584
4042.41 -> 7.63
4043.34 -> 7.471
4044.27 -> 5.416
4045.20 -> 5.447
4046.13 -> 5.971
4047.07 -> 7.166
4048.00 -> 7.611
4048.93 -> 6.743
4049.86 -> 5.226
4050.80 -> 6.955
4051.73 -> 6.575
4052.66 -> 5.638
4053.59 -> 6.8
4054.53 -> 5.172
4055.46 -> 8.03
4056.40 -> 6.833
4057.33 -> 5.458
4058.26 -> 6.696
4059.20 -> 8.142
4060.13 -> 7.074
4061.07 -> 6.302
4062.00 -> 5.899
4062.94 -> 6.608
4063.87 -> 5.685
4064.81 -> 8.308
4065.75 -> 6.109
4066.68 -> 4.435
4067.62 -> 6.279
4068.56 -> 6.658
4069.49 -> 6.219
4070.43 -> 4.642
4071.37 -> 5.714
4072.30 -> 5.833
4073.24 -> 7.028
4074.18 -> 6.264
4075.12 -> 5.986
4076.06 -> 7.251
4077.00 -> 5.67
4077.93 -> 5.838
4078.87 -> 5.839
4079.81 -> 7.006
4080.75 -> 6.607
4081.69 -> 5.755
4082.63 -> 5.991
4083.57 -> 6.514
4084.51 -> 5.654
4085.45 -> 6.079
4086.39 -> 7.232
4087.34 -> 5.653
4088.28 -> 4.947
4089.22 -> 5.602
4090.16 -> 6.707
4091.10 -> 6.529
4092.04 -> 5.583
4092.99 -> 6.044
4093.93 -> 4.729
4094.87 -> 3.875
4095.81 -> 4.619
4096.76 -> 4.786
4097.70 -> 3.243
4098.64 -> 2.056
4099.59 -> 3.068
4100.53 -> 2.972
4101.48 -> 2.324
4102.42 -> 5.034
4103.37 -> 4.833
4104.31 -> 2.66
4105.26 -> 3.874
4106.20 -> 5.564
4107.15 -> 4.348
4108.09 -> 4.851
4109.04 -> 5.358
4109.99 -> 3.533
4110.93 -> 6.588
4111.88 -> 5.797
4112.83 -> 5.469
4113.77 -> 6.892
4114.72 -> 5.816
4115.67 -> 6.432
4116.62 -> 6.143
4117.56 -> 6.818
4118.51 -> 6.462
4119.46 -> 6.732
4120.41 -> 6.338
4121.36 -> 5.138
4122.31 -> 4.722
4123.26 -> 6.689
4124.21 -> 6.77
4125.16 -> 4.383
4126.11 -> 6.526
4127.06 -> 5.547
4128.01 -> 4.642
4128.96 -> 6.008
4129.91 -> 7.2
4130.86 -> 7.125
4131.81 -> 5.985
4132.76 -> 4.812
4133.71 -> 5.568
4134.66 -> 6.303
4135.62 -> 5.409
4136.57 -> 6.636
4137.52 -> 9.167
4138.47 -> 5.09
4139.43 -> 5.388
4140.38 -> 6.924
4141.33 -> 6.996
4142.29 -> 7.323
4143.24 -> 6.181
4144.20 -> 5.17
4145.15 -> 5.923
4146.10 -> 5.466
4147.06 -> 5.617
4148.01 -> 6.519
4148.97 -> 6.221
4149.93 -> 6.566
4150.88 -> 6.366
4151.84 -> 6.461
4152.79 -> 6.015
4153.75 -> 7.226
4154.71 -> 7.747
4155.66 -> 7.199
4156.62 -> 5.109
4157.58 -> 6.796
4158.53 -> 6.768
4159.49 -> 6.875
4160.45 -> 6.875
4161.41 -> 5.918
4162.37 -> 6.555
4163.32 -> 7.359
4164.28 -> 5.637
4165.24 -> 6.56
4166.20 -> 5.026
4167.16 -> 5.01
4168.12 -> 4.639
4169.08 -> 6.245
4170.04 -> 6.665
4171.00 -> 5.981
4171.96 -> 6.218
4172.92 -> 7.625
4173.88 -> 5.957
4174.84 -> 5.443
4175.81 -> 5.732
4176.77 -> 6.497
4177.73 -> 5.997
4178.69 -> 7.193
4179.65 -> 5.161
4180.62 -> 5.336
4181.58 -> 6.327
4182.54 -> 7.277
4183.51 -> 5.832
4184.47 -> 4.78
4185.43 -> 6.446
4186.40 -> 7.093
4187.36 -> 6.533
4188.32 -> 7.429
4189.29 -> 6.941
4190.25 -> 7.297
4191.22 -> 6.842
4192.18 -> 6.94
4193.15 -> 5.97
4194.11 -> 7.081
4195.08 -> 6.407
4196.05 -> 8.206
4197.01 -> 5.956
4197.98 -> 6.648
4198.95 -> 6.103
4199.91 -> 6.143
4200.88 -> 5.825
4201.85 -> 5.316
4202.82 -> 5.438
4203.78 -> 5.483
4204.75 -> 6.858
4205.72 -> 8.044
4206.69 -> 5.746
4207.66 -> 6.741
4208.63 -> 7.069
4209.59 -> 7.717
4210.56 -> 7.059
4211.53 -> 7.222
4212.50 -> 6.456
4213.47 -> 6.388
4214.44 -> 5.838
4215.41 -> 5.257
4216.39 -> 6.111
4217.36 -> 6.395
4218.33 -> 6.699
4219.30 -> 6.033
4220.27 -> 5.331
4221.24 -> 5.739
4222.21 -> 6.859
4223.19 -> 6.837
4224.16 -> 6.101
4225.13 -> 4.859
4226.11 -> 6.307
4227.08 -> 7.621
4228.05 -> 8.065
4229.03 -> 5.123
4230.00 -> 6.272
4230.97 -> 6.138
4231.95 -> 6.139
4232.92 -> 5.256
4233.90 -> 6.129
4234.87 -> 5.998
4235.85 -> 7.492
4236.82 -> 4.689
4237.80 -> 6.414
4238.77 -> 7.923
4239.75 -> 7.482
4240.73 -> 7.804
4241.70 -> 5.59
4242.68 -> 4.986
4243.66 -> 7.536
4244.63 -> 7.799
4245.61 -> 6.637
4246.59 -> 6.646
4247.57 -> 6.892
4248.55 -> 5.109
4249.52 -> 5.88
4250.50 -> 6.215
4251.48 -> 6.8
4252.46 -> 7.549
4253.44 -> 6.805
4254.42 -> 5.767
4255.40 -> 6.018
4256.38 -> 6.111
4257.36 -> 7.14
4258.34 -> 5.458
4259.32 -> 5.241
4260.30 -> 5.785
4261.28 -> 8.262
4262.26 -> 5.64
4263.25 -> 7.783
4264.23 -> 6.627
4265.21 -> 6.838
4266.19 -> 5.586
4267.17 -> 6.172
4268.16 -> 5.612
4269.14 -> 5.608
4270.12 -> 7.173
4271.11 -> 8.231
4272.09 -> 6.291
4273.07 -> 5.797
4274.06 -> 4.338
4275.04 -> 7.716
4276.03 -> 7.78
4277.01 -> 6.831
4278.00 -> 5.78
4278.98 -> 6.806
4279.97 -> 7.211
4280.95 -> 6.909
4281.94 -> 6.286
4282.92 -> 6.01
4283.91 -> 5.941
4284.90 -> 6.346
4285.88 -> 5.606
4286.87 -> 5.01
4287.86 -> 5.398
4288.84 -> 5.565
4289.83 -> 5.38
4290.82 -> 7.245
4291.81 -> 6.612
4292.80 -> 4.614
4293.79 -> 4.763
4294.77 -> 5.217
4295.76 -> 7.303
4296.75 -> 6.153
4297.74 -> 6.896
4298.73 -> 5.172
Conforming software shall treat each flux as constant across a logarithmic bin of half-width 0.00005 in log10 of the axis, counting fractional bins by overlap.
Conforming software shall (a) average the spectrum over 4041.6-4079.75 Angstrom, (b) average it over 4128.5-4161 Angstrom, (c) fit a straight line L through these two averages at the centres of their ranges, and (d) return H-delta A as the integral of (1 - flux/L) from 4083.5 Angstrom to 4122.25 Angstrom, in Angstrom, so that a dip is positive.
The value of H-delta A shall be 7.3 Angstrom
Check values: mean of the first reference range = 6.37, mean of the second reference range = 6.38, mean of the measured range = 5.17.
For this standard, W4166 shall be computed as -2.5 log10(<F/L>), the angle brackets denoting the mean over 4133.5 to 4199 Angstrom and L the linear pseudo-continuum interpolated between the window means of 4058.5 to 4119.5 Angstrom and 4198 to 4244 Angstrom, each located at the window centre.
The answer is -0.06 mag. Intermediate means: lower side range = 5.6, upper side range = 6.35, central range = 6.36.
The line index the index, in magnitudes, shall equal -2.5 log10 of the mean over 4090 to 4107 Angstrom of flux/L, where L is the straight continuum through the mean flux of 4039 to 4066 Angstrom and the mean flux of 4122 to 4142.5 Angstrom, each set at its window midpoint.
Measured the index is 0.42 mag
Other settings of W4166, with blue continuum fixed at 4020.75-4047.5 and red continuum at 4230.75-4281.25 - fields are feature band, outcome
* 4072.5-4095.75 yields 0.09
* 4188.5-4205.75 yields 0.00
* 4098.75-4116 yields 0.36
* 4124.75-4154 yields 0.06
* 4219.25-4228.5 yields 0.01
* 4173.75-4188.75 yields 0.05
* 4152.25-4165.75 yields -0.02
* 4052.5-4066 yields -0.02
